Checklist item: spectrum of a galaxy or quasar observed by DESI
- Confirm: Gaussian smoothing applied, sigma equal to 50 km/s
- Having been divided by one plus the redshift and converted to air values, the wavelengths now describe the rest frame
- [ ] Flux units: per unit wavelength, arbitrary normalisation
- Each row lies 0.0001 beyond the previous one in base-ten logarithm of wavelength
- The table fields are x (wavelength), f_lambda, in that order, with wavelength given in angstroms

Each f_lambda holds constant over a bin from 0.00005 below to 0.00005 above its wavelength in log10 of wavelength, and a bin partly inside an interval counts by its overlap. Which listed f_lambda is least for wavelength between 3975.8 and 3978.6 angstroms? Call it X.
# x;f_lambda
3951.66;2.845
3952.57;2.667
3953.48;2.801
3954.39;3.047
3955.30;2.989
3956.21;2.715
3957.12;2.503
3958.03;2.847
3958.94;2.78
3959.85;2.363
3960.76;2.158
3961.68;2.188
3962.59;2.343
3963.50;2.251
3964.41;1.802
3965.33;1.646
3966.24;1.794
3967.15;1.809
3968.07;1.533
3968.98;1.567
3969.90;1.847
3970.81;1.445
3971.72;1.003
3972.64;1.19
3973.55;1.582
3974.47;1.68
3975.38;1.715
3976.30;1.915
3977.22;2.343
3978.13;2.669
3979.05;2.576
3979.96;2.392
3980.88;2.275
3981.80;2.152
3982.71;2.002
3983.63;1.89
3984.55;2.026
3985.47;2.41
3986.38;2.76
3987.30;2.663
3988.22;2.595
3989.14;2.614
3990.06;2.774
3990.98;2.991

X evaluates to 1.915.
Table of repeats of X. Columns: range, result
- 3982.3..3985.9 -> 1.89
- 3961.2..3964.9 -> 1.802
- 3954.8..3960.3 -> 2.363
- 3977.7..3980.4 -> 2.392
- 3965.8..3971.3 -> 1.445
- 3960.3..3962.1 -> 2.158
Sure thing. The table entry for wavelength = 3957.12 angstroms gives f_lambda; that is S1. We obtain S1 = 2.503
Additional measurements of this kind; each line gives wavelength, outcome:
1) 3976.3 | 1.915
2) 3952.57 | 2.667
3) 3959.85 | 2.363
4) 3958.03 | 2.847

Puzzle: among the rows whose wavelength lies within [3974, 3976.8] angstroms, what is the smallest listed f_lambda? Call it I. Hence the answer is 1.68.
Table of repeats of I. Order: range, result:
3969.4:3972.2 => 1.003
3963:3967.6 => 1.646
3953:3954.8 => 2.801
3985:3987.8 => 2.41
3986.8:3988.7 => 2.595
